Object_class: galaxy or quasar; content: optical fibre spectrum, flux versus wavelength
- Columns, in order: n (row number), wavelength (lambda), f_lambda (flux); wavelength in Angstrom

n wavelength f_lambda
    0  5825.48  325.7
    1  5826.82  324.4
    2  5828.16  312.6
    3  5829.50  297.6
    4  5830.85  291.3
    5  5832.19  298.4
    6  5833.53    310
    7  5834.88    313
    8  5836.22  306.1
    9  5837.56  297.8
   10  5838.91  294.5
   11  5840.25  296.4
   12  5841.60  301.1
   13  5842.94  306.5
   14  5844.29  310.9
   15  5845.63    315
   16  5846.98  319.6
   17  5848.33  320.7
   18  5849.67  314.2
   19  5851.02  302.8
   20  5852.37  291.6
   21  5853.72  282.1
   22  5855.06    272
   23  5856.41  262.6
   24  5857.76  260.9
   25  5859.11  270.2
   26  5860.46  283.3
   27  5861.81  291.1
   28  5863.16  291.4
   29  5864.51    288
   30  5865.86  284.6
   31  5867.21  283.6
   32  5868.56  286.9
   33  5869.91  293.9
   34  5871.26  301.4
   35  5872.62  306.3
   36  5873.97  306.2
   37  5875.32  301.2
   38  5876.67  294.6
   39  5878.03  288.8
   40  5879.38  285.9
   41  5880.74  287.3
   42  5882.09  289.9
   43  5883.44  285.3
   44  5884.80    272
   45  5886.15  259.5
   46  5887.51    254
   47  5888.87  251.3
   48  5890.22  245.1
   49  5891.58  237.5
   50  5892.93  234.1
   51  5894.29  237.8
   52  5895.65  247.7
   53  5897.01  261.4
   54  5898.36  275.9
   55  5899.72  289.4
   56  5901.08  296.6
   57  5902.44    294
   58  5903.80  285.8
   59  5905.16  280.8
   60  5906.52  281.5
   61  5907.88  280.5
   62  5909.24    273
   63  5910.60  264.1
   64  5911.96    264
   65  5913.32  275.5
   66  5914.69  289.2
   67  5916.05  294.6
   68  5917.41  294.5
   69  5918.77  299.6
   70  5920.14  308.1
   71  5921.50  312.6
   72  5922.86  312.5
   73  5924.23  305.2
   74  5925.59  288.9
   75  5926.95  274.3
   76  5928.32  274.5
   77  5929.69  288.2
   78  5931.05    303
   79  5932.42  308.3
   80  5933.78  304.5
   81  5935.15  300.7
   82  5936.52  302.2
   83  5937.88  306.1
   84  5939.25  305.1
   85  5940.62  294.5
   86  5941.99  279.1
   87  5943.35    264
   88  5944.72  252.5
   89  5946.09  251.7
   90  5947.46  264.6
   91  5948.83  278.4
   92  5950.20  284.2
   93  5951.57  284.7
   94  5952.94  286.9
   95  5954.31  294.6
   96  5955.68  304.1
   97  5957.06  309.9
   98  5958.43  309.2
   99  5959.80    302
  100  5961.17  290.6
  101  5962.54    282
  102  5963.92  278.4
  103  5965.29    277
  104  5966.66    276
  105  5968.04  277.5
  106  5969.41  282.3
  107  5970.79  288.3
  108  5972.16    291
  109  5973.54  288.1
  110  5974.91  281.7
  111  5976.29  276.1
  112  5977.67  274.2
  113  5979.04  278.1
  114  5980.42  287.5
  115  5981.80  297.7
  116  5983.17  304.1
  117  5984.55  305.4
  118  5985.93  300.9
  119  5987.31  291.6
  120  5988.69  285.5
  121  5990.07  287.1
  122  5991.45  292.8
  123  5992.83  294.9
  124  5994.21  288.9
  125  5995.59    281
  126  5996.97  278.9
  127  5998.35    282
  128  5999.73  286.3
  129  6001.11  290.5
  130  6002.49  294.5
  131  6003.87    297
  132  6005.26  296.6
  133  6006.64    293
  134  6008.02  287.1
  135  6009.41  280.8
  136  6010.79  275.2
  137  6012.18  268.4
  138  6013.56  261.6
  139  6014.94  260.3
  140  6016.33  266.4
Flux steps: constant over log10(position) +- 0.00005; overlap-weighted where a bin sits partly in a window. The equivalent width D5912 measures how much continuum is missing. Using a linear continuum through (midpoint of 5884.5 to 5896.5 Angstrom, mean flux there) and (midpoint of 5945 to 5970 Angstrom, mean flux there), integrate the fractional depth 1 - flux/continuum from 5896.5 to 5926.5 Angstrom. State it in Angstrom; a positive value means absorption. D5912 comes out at -3.2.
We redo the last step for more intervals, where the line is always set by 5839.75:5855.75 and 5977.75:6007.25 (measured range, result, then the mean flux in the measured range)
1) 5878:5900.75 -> 2.6 Angstrom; 265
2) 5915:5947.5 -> 0.5 Angstrom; 292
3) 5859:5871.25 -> 0.6 Angstrom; 288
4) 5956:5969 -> 0.2 Angstrom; 289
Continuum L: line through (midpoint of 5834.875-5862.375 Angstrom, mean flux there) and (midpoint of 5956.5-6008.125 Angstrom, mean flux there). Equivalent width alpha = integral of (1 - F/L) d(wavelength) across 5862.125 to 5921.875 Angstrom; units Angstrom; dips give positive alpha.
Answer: 2.7 Angstrom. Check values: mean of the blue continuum 295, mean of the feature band 280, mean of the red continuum 289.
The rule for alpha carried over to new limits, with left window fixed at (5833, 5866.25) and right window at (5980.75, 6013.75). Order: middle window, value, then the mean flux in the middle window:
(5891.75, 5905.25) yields 1.1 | 269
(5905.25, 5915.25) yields 0.6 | 275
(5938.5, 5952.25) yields 0.7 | 276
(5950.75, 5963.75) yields -0.2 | 295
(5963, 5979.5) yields 0.5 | 281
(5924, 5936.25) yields -0.1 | 294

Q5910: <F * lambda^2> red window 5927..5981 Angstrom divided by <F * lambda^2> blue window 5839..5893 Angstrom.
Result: 1.03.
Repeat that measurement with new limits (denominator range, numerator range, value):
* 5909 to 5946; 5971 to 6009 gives 1.02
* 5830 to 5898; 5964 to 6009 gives 1.05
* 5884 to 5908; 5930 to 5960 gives 1.11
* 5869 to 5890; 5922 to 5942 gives 1.06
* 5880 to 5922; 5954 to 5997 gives 1.08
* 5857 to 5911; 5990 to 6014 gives 1.07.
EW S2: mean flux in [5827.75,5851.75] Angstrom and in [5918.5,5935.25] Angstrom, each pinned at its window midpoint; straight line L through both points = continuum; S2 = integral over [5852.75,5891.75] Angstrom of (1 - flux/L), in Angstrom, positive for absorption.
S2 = 2.90 Angstrom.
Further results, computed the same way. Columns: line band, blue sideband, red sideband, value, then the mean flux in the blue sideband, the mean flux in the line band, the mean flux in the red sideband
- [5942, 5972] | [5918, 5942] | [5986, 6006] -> 1.22 Angstrom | 299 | 283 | 289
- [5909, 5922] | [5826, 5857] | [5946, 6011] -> 0.29 Angstrom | 302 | 288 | 288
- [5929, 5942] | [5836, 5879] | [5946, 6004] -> -0.46 Angstrom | 294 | 300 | 288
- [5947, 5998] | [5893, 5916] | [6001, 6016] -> -1.66 Angstrom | 274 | 288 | 282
